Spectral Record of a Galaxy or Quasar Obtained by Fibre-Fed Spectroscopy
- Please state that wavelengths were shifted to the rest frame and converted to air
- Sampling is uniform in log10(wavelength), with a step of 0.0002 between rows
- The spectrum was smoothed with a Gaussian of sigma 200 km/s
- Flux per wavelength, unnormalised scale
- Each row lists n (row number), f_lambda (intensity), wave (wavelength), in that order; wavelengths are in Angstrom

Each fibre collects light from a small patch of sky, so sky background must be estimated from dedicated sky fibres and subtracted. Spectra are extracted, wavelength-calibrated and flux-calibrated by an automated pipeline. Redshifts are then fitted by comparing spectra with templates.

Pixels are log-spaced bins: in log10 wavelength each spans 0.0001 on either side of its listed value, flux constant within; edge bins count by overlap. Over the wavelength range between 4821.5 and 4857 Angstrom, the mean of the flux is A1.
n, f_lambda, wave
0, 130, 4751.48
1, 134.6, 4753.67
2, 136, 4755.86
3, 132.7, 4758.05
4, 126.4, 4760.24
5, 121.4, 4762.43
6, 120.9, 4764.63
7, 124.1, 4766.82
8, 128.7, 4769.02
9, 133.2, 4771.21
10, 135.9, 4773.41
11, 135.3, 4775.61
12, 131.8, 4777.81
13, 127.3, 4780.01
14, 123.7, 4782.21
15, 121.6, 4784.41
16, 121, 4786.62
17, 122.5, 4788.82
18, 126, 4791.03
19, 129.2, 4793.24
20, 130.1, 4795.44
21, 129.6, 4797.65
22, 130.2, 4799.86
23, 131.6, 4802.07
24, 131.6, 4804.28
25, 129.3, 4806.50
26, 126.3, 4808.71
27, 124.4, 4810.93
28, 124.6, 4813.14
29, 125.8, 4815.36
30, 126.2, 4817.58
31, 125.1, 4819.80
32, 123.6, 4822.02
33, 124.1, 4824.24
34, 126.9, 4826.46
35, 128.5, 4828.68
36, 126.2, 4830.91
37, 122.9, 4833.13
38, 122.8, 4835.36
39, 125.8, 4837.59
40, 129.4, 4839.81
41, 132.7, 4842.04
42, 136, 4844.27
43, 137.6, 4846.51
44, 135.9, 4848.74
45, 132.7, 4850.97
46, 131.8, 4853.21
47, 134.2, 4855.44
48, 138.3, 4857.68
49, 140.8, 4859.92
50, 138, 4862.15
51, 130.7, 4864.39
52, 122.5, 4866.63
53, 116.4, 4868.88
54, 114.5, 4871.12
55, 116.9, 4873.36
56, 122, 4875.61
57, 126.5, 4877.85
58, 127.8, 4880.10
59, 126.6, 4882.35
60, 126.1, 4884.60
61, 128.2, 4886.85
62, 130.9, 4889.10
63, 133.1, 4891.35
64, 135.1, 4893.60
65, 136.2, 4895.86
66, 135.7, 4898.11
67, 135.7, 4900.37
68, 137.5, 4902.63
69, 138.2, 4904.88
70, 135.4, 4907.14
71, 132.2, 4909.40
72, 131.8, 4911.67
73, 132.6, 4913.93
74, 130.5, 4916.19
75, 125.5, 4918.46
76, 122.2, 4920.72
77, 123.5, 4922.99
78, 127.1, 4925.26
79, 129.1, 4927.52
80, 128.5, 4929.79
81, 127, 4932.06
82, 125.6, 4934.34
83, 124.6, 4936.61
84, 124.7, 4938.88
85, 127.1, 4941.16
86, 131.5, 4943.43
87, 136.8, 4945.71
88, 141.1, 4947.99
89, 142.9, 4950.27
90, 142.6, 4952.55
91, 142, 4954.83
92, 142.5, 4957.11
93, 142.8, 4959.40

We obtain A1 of 130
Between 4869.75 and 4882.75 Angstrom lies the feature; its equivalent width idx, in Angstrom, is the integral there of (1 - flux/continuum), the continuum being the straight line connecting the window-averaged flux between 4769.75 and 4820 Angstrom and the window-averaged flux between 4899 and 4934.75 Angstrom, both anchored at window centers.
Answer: 0.7 Angstrom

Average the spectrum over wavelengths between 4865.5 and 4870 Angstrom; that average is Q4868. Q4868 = 119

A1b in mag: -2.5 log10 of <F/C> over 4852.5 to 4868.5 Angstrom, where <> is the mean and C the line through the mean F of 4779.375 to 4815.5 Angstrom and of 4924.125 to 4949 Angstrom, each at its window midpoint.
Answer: -0.04 mag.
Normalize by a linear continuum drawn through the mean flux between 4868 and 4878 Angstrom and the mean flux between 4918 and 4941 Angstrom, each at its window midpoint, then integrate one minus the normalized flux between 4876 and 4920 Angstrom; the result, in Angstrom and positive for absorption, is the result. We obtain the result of -3.5 Angstrom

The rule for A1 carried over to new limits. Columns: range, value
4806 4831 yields 126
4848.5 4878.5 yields 128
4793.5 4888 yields 128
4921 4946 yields 127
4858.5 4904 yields 129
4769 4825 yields 128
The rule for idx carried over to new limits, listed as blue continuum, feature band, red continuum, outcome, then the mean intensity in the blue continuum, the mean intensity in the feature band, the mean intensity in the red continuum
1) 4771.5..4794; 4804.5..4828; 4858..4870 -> 0.5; 128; 126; 130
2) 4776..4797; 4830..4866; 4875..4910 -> -0.7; 126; 132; 132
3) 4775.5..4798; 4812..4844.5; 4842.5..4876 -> 0.5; 127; 126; 130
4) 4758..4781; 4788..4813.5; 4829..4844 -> 0.0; 129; 128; 127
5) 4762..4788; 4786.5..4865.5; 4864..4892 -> -2.2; 127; 129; 124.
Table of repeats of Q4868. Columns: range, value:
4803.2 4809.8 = 129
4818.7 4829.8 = 126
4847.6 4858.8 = 135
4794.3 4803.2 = 131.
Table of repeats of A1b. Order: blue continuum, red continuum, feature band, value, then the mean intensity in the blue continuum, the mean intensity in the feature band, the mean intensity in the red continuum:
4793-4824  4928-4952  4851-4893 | 0.01 mag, 128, 128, 131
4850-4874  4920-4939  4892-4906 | -0.07 mag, 129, 136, 126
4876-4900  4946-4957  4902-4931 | 0.04 mag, 131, 130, 142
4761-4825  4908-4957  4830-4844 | 0.01 mag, 127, 127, 131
